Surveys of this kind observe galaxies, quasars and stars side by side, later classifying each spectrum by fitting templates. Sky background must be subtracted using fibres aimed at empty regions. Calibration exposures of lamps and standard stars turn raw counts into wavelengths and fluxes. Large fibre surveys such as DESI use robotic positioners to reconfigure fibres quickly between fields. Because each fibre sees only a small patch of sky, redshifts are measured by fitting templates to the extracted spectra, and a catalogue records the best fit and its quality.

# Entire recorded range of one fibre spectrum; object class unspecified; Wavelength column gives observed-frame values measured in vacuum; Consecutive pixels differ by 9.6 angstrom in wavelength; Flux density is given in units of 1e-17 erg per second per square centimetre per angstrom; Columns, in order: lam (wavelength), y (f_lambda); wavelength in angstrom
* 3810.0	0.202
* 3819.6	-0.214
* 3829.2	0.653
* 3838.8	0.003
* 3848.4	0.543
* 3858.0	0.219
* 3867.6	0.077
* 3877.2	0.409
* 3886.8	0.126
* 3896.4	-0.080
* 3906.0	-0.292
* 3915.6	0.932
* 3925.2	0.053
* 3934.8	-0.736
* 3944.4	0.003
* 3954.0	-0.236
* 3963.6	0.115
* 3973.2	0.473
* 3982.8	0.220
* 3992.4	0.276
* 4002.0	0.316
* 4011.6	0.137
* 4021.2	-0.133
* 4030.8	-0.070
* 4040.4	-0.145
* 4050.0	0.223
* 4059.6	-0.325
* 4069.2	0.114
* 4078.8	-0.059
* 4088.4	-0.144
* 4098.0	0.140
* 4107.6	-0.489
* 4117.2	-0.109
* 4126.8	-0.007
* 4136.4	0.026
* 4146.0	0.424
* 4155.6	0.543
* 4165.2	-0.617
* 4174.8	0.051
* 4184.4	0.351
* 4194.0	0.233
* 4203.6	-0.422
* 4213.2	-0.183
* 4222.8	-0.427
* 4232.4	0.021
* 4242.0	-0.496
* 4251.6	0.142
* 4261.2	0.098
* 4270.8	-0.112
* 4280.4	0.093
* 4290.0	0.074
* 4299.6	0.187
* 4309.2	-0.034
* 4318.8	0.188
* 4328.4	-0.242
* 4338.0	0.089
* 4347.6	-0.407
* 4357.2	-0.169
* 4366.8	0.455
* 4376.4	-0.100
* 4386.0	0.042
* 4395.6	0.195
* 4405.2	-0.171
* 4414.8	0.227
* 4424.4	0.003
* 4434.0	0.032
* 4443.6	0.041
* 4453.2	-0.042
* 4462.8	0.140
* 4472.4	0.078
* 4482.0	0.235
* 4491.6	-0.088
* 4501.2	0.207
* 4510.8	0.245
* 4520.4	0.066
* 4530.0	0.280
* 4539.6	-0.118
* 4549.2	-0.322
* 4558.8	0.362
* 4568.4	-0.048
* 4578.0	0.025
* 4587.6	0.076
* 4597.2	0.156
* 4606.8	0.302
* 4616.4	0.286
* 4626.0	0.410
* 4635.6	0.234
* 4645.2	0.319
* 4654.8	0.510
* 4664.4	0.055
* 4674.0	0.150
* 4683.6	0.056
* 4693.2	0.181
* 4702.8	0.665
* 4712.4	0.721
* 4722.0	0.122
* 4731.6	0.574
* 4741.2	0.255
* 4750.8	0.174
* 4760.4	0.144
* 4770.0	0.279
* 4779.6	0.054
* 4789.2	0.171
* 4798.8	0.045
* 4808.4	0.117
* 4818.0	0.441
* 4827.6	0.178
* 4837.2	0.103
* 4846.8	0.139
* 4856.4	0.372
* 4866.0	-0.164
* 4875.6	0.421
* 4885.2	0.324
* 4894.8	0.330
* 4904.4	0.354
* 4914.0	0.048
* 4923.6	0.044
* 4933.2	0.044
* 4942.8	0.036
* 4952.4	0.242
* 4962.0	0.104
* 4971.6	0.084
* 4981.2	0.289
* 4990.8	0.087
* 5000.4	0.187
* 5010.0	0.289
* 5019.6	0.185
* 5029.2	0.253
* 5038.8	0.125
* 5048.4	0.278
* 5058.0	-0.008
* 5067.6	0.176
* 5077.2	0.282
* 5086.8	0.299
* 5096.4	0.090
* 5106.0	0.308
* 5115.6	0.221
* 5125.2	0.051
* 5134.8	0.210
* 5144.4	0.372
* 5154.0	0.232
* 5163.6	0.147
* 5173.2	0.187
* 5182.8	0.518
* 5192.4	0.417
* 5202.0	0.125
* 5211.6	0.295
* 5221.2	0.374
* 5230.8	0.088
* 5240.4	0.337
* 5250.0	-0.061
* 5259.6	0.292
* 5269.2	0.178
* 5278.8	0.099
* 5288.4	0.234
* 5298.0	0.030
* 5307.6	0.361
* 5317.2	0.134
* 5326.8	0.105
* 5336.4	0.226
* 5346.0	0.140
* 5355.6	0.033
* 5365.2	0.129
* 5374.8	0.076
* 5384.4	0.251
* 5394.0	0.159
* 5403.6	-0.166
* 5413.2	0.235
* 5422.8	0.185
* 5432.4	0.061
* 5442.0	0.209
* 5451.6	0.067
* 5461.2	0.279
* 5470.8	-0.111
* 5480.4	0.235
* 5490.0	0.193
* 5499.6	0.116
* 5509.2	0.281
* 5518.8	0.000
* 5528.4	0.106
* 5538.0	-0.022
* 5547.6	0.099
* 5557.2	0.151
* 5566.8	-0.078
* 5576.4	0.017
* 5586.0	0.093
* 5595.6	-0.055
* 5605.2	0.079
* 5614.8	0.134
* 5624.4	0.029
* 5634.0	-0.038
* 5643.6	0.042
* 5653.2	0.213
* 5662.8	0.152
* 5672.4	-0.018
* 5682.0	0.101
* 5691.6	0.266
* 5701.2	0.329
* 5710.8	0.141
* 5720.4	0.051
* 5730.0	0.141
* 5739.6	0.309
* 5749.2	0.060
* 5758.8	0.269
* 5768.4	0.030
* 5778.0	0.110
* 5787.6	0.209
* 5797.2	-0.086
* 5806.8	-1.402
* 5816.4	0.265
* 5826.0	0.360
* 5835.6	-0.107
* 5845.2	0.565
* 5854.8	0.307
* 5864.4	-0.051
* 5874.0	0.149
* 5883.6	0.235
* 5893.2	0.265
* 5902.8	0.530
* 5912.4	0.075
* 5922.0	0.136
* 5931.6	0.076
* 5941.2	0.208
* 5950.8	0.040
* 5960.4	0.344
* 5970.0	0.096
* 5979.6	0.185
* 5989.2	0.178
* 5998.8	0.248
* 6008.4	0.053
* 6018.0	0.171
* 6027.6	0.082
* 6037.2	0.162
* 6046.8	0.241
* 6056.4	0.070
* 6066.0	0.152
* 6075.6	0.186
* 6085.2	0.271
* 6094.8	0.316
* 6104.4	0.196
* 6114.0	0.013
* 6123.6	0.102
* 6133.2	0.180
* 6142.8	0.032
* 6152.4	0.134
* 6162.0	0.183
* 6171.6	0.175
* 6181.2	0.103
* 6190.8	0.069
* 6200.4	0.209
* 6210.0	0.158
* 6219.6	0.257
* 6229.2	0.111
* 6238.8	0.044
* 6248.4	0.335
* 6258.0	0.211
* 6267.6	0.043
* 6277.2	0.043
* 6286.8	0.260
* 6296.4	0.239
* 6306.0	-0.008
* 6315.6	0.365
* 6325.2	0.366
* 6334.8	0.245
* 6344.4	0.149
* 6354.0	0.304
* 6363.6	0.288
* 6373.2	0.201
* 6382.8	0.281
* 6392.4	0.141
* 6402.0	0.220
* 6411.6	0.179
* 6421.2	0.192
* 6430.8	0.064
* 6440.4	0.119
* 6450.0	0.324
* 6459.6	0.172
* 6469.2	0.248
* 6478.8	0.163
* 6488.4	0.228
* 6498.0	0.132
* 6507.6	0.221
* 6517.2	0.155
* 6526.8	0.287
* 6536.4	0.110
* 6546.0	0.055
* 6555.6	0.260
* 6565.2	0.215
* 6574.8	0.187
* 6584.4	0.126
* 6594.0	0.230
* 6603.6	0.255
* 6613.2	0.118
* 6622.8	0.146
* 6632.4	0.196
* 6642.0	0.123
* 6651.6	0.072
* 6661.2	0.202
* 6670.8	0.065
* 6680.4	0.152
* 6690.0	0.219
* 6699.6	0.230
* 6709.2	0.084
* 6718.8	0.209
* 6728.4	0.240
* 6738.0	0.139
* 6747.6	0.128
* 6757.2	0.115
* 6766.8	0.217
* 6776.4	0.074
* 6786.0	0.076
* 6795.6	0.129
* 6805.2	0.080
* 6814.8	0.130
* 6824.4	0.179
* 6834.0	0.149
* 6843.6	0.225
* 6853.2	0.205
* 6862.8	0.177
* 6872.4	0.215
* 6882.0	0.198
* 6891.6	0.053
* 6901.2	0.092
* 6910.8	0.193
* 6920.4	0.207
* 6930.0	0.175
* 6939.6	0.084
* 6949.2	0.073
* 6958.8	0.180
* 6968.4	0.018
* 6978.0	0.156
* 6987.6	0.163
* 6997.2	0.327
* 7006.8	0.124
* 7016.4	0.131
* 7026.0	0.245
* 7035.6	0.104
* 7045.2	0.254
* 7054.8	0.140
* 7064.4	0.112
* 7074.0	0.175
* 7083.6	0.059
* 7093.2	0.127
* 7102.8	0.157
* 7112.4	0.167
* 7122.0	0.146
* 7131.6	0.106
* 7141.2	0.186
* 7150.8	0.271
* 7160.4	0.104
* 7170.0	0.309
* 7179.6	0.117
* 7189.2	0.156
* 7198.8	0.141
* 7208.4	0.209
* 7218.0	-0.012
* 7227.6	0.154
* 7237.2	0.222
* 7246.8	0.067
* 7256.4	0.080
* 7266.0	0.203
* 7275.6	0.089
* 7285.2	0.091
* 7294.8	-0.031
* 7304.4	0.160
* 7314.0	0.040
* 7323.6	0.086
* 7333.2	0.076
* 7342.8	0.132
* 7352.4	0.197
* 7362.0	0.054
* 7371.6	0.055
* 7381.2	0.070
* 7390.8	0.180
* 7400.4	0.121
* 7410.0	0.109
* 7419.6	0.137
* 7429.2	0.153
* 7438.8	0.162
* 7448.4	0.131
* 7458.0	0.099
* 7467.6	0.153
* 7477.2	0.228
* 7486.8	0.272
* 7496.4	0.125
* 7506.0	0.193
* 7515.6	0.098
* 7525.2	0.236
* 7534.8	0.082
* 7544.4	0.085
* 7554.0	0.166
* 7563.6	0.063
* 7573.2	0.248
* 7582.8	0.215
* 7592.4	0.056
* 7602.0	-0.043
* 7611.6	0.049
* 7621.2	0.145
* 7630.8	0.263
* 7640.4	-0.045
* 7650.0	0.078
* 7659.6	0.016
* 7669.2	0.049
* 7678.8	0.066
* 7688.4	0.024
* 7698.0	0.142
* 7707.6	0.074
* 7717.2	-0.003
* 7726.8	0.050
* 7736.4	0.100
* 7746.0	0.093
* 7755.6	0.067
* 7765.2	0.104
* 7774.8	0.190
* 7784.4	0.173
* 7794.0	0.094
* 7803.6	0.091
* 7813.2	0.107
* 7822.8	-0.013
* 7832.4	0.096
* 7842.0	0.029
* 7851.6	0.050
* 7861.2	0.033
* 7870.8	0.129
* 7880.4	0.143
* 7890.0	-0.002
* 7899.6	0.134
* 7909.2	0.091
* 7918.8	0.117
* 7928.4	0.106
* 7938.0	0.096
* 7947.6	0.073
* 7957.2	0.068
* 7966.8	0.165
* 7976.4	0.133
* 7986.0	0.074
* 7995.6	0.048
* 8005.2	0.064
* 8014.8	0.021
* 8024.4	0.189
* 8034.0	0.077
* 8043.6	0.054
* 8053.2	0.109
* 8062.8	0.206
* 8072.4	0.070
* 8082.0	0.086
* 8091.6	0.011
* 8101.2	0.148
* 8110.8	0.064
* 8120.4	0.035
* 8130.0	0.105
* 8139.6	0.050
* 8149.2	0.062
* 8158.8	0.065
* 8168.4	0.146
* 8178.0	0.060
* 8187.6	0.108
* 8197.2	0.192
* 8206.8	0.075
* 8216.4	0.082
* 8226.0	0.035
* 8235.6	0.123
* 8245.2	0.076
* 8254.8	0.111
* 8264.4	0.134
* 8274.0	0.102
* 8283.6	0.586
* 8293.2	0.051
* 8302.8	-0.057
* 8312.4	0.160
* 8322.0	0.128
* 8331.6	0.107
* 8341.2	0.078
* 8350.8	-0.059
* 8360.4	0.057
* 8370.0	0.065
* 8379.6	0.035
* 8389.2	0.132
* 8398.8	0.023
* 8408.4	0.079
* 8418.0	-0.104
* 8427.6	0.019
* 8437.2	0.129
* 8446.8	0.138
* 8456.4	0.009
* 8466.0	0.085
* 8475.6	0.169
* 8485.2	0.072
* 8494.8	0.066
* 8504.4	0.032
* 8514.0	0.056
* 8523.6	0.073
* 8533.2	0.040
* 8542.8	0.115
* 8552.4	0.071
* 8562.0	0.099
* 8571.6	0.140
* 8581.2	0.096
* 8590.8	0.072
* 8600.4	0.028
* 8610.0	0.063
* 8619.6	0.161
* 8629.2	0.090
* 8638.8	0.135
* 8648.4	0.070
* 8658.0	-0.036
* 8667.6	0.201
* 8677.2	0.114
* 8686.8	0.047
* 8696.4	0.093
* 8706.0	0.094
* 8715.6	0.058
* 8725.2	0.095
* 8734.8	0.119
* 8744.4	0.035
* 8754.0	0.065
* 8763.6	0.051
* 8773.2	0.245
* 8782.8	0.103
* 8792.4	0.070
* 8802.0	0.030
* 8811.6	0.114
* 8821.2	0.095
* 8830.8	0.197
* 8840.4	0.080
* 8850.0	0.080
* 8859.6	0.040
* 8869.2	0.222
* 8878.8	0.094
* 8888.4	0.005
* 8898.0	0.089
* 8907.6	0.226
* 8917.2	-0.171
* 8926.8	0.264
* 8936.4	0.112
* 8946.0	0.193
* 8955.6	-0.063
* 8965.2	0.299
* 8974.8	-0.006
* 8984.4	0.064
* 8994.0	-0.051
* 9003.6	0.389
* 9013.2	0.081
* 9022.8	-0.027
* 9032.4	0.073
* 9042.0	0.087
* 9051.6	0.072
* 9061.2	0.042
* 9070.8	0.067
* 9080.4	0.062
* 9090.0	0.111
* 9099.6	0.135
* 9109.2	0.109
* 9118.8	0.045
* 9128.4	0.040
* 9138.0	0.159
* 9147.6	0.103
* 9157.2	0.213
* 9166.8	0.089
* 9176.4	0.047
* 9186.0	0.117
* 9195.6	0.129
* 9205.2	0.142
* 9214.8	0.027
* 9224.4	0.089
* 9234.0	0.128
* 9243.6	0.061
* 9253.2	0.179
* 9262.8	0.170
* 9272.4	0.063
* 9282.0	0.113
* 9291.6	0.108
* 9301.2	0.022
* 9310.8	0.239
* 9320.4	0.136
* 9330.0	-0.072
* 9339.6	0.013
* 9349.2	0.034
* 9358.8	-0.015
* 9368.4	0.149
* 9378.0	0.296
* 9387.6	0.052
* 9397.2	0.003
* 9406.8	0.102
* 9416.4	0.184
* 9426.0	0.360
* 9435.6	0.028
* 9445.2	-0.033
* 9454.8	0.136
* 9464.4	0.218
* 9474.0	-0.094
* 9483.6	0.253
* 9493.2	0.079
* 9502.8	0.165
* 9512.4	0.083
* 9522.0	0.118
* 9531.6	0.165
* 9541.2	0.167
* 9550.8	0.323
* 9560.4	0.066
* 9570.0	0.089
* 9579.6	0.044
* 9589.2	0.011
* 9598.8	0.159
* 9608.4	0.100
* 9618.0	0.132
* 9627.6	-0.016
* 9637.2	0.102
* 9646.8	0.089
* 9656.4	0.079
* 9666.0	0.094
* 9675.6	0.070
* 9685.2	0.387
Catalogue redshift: 0.26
